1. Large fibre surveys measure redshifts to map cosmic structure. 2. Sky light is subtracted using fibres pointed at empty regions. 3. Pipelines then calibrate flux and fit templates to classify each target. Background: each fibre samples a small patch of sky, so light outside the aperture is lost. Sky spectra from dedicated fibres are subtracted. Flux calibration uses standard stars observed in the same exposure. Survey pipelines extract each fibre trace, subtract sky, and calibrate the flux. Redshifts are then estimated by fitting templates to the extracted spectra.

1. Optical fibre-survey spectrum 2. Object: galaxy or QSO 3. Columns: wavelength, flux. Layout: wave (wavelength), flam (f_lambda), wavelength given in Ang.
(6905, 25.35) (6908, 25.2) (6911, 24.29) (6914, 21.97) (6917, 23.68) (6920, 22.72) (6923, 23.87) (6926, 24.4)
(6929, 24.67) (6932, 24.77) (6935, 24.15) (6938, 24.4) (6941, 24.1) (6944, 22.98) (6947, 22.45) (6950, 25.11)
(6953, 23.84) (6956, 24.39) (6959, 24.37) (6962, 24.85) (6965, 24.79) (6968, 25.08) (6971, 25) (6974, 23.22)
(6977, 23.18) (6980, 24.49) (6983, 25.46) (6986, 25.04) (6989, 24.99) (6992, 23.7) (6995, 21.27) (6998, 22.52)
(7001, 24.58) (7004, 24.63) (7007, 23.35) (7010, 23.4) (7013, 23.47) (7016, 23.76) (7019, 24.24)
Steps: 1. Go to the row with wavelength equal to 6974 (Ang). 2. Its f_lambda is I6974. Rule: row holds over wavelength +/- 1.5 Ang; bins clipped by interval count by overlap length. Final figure 23.22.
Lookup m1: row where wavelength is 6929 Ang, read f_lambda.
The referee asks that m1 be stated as 24.67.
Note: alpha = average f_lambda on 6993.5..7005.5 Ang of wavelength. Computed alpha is 23.2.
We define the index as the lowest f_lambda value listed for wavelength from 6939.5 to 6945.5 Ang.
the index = 22.98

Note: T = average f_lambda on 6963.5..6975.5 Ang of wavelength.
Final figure 24.5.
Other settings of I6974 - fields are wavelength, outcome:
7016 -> 23.76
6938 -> 24.4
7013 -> 23.47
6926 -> 24.4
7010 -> 23.4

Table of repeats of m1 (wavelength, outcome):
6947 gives 22.45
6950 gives 25.11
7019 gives 24.24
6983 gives 25.46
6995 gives 21.27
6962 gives 24.85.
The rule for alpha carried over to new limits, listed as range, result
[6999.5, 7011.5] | 24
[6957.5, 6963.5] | 24.6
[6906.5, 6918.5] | 23.8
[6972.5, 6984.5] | 24.1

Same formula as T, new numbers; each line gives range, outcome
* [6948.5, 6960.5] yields 24.4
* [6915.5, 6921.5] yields 23.2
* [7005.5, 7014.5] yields 23.4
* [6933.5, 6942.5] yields 24.2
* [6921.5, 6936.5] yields 24.4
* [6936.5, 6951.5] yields 23.8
